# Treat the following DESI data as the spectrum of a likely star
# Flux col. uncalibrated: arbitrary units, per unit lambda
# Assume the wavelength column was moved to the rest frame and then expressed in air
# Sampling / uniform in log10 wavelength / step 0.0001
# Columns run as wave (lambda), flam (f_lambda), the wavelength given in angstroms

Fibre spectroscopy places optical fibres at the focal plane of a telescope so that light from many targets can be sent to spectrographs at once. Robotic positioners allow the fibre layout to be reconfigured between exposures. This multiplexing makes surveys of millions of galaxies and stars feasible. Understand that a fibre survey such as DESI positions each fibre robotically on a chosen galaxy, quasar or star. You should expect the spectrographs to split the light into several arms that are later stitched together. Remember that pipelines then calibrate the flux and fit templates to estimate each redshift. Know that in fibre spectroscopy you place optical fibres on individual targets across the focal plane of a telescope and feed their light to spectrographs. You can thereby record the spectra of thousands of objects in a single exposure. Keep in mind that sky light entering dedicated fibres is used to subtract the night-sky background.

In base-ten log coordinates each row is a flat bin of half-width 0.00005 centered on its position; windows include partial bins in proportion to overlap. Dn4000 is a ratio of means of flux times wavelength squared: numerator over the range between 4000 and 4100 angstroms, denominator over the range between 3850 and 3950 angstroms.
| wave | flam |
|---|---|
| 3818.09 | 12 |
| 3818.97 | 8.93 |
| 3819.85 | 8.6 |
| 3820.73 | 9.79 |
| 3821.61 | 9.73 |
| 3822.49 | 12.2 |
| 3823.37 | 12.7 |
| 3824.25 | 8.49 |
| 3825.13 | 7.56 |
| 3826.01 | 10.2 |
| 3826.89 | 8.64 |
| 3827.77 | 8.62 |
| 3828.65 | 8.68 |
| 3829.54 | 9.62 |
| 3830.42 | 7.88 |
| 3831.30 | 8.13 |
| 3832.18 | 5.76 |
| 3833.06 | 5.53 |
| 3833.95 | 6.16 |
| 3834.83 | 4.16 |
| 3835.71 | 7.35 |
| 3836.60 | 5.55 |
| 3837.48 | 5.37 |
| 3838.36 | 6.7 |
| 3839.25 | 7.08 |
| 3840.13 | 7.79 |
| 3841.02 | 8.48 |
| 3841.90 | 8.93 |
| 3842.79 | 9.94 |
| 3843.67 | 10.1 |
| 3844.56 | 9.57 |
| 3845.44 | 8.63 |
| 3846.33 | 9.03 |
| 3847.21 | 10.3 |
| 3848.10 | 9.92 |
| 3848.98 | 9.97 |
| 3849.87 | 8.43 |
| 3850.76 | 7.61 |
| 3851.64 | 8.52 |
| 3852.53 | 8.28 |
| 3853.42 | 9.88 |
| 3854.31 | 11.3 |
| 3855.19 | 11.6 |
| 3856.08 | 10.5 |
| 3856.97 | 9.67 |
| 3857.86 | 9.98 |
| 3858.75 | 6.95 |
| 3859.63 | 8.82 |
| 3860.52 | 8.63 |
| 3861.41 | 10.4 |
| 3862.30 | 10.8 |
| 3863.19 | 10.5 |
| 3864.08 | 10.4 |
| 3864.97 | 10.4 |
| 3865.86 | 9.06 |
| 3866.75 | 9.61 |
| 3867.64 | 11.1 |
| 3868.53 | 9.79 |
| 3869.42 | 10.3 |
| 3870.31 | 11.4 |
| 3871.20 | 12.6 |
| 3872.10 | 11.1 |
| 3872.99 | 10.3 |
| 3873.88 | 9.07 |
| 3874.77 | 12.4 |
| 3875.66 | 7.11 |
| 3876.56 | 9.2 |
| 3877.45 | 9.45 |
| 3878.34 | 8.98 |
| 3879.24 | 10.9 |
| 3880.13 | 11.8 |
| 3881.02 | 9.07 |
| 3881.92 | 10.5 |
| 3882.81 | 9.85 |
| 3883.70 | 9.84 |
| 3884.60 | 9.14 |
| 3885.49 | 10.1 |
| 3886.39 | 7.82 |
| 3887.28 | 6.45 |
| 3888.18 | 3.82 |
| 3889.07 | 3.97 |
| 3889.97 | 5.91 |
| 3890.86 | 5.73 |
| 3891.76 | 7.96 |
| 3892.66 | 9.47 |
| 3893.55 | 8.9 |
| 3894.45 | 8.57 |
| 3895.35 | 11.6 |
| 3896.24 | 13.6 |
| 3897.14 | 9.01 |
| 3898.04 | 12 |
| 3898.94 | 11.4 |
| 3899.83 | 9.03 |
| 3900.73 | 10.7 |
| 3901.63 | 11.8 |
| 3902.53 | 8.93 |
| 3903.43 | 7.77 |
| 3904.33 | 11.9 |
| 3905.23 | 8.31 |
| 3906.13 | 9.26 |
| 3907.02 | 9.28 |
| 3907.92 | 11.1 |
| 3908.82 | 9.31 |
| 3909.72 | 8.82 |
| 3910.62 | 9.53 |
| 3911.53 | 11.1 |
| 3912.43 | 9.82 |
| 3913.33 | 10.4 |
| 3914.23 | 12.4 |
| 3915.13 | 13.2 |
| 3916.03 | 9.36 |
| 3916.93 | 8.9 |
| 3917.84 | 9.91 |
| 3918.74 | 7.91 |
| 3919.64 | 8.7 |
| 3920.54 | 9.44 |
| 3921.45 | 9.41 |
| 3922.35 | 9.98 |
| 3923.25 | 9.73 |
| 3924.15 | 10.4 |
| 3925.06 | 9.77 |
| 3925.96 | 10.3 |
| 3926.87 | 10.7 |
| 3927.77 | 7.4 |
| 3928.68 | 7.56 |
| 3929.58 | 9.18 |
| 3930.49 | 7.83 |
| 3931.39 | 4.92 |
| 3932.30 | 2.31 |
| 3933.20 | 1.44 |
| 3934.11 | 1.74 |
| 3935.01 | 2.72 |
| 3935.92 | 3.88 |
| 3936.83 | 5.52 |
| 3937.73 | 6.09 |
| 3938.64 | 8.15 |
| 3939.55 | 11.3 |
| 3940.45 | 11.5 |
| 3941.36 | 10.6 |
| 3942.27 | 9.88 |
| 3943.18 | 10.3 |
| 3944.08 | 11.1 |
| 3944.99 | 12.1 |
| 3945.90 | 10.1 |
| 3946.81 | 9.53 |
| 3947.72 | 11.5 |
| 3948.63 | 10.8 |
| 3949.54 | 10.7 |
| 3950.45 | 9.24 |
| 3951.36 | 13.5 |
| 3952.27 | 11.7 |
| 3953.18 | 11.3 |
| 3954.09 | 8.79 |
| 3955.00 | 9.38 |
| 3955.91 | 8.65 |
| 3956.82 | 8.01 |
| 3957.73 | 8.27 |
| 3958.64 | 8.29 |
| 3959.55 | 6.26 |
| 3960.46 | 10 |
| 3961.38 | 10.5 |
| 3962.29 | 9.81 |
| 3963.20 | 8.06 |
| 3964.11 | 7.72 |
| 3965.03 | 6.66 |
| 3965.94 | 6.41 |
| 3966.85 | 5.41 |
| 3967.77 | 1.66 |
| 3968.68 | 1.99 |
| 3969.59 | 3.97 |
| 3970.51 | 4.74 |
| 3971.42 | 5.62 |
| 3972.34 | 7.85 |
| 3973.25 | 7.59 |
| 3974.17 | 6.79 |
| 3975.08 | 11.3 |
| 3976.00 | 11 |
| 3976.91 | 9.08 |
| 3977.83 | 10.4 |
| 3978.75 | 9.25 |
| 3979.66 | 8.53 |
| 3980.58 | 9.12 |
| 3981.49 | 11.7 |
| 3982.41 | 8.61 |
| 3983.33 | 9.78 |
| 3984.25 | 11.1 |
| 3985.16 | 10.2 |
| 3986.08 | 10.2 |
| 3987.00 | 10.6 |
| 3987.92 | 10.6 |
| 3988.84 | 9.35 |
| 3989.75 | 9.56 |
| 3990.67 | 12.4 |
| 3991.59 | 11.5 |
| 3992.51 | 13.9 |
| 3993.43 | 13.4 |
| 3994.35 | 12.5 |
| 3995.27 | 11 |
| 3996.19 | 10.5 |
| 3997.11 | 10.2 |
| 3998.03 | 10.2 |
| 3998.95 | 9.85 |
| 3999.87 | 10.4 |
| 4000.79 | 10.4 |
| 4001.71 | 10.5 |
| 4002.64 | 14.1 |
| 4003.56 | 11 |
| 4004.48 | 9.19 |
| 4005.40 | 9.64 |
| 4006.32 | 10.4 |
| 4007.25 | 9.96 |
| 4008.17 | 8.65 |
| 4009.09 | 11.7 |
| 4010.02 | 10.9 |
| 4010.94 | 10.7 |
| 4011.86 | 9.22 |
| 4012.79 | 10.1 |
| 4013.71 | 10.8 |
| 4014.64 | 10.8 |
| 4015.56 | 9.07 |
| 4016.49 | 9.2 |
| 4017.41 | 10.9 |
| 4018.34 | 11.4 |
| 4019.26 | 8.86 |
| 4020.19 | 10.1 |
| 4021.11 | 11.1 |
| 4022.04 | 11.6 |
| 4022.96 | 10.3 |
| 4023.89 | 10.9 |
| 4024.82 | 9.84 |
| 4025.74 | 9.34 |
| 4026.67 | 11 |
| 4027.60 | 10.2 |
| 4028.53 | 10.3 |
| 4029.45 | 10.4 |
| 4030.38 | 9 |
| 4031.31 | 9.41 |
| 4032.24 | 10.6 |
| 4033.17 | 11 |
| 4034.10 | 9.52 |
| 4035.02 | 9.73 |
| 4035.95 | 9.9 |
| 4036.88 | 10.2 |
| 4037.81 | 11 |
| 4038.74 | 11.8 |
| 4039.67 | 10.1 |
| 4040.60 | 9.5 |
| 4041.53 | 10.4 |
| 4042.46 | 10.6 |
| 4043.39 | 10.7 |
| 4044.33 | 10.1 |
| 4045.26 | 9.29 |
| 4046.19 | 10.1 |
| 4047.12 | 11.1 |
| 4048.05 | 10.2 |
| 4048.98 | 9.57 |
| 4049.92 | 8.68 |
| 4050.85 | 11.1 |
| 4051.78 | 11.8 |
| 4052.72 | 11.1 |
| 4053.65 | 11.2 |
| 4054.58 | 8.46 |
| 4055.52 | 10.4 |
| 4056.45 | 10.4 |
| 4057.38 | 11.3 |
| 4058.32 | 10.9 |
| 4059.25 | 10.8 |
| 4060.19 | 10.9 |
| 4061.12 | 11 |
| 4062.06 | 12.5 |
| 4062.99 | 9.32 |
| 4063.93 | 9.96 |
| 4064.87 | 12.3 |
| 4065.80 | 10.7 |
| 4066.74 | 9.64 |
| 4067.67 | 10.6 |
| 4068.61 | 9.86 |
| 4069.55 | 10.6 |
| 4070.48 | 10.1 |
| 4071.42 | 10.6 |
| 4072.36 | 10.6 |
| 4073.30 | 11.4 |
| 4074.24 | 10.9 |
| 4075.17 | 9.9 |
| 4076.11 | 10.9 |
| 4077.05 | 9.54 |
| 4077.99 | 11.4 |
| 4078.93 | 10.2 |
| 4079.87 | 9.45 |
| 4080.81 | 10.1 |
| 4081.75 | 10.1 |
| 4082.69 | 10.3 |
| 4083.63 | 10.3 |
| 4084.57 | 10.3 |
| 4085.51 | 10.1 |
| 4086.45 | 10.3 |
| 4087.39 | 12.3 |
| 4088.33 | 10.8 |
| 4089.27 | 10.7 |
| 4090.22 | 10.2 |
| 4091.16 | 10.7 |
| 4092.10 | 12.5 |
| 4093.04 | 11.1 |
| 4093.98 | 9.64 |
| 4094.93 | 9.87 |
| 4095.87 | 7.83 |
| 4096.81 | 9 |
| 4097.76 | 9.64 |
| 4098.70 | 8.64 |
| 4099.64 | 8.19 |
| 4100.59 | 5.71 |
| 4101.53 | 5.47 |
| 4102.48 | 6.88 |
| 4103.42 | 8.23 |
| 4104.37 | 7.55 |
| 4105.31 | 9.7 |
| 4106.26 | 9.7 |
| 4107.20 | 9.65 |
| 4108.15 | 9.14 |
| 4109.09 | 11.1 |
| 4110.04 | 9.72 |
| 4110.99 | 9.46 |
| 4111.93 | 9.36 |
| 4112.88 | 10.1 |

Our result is 1.21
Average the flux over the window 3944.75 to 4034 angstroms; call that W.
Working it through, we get 9.7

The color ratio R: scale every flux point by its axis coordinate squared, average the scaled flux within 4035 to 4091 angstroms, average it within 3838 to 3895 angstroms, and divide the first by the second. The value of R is 1.25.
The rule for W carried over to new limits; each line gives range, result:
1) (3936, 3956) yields 9.99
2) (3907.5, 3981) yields 8.58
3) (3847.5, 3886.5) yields 9.86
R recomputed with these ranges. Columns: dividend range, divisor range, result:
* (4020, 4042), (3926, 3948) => 1.38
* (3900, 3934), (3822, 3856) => 1.10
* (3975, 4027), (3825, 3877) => 1.25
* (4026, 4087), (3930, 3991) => 1.29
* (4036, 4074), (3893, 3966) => 1.22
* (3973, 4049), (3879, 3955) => 1.19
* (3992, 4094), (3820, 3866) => 1.31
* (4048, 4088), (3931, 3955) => 1.31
